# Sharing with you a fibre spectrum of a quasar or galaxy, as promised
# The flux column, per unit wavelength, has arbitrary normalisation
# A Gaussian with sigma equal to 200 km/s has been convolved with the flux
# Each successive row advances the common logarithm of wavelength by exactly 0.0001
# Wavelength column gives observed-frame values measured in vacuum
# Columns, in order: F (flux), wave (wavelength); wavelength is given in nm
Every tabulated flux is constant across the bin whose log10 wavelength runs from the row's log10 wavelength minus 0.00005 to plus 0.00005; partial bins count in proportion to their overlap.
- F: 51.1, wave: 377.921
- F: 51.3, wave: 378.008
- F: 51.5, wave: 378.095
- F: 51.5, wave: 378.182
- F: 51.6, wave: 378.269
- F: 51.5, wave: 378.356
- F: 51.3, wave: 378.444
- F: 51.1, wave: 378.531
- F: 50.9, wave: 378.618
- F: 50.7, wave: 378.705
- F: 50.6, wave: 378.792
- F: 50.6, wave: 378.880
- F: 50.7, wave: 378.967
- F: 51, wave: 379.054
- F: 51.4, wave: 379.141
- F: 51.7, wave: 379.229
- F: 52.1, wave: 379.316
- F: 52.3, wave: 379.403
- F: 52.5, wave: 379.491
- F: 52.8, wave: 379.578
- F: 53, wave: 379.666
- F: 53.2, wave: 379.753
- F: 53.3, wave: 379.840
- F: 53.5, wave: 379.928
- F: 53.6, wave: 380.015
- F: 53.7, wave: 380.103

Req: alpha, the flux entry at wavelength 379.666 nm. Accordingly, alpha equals 53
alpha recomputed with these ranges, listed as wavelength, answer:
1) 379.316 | 52.1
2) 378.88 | 50.6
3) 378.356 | 51.5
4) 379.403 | 52.3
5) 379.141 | 51.4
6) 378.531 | 51.1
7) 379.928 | 53.5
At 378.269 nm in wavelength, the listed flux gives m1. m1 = 51.6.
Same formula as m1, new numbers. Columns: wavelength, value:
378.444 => 51.3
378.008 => 51.3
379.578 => 52.8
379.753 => 53.2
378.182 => 51.5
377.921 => 51.1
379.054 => 51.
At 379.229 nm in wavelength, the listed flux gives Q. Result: 51.7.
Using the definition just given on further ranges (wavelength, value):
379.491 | 52.5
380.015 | 53.6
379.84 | 53.3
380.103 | 53.7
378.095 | 51.5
